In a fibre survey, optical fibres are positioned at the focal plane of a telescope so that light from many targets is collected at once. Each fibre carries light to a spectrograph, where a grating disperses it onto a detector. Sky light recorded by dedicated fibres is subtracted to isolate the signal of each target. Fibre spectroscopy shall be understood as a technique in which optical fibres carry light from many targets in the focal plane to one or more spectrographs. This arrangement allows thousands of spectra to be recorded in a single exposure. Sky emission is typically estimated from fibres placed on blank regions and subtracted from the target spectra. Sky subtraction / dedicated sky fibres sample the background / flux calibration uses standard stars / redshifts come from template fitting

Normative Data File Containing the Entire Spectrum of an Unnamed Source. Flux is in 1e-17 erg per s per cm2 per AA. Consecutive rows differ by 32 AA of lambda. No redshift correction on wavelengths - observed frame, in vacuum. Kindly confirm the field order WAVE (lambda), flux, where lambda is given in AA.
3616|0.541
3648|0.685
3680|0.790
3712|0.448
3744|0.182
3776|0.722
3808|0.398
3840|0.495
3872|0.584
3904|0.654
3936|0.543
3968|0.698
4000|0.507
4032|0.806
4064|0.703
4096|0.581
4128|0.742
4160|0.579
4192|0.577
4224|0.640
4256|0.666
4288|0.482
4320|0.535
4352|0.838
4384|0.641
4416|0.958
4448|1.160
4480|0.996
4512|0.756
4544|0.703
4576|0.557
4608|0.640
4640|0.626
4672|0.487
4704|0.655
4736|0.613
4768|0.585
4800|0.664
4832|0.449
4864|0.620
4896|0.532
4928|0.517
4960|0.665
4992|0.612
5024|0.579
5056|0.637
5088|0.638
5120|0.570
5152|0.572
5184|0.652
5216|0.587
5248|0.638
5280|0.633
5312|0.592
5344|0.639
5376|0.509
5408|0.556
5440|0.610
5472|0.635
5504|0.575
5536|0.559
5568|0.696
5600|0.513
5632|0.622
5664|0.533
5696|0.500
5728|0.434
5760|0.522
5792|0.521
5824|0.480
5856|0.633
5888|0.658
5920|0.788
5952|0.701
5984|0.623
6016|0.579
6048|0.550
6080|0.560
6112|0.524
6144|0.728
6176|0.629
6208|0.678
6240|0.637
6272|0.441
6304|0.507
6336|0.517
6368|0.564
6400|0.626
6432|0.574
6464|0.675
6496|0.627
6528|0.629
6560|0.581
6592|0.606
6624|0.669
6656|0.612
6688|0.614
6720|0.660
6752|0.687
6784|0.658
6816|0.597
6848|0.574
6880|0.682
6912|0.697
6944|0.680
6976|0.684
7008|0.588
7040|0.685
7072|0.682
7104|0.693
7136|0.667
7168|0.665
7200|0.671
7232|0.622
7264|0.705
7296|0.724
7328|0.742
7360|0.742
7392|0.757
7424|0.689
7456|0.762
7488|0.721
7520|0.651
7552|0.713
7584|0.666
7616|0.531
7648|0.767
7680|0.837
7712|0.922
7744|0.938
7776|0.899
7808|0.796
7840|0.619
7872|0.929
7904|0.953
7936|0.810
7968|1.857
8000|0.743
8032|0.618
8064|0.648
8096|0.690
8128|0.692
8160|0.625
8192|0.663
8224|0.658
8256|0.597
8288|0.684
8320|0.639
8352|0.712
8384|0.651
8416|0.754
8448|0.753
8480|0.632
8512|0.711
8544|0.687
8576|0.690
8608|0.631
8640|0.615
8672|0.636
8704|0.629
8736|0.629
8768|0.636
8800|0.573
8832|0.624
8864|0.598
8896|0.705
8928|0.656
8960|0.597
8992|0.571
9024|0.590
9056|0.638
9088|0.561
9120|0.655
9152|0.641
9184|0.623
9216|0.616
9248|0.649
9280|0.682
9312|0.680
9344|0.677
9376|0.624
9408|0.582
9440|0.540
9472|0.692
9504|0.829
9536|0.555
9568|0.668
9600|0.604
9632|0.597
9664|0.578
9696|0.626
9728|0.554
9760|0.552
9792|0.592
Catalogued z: 0.59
